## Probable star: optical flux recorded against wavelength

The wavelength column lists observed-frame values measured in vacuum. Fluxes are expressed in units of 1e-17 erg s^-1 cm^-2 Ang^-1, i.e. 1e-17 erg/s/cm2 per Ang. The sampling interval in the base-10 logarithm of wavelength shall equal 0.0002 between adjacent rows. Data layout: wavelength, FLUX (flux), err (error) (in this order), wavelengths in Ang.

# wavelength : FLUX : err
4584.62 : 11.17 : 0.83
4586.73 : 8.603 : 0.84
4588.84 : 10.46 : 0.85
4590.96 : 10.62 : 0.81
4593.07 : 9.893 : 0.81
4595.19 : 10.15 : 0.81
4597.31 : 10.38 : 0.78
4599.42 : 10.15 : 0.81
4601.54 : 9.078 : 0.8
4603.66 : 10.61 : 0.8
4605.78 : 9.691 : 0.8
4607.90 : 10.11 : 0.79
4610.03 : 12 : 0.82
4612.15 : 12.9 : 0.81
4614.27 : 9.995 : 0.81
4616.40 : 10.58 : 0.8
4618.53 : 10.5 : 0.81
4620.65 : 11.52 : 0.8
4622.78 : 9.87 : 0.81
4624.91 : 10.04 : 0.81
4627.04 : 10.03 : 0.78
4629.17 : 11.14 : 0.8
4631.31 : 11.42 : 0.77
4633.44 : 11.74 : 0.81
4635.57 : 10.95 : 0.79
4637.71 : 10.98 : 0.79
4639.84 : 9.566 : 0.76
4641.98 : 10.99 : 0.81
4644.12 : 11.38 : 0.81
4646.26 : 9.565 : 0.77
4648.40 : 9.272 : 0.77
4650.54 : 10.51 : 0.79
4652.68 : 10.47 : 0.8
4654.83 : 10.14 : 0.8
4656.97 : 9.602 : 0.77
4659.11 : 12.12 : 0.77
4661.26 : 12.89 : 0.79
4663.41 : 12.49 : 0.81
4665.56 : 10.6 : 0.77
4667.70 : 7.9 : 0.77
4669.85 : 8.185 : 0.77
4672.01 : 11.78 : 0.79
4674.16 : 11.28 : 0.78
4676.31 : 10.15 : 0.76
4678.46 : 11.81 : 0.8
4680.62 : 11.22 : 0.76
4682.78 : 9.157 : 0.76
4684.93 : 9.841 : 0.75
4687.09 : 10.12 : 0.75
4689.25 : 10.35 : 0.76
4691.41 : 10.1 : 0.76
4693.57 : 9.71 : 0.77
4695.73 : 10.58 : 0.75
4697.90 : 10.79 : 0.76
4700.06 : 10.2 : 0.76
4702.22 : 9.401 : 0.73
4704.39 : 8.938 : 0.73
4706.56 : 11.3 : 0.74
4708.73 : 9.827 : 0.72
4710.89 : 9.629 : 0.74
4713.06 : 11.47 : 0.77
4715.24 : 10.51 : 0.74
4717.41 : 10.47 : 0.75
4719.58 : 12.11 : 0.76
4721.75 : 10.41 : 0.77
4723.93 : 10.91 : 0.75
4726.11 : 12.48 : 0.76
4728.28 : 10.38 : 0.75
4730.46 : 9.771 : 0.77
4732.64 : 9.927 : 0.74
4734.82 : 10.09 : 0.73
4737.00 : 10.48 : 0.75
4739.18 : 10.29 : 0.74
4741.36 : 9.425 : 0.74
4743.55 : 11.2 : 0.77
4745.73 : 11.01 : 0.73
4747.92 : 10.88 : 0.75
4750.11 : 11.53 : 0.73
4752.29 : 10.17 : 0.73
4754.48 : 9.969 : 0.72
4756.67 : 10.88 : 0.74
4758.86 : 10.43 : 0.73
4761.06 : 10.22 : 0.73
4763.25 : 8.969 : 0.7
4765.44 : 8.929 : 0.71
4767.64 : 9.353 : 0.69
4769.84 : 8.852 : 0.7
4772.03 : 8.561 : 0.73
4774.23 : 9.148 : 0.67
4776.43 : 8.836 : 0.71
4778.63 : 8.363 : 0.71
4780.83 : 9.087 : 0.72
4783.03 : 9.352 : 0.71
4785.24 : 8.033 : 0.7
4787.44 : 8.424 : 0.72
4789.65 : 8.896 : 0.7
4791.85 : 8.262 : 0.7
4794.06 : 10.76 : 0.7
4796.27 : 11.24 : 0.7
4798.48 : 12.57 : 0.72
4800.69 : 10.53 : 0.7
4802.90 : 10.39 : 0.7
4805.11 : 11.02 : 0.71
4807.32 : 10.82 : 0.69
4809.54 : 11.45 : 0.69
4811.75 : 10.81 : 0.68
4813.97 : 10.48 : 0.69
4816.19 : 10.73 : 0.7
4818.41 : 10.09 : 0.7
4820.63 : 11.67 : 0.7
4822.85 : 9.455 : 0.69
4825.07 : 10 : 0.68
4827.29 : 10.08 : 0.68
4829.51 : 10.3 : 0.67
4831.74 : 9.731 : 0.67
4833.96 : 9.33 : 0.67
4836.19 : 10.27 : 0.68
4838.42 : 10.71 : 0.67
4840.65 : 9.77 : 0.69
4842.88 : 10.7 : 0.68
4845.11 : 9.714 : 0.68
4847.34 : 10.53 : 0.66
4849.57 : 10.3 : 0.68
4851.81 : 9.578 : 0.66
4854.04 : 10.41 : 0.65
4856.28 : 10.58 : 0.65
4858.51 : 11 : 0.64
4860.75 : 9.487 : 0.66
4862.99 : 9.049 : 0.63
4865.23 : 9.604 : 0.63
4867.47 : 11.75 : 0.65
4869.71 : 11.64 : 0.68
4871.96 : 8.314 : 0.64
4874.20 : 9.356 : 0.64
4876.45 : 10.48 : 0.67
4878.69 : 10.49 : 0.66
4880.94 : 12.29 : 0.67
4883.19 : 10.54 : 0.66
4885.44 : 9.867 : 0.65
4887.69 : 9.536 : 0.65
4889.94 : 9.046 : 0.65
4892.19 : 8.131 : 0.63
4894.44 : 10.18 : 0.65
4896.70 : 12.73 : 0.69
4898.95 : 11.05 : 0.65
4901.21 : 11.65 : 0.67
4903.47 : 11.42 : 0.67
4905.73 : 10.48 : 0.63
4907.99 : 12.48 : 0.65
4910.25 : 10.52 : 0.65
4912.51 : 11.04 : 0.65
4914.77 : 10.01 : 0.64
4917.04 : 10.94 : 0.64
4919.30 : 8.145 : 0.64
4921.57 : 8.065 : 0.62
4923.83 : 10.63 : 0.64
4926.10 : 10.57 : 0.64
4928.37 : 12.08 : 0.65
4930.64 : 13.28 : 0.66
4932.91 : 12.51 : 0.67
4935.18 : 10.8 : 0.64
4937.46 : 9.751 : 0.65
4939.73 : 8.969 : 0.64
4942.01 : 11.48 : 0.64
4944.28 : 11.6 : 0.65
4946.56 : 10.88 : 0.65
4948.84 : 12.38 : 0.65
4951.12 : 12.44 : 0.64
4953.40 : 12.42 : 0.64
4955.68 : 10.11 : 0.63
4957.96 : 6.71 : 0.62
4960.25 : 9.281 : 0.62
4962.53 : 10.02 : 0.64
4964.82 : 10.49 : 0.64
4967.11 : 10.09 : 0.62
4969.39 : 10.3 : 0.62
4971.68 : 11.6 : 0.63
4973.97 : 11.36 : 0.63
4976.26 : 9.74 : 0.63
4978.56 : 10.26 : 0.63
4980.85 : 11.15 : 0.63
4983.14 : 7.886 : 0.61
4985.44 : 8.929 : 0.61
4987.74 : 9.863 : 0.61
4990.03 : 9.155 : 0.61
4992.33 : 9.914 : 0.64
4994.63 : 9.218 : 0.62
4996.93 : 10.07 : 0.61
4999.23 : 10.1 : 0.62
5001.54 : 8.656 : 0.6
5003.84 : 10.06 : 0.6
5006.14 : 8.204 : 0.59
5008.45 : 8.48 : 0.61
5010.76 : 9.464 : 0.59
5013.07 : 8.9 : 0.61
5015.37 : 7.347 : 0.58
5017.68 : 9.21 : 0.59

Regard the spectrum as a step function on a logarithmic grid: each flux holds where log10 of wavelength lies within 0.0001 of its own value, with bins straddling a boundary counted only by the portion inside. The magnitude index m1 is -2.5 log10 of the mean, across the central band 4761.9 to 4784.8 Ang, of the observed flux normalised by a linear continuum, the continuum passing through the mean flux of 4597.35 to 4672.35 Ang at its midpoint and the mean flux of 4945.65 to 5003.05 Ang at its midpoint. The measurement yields 0.164 mag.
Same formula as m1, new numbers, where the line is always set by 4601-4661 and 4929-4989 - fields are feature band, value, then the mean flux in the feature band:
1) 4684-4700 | 0.04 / 10.2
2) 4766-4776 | 0.18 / 8.96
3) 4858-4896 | 0.05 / 10.1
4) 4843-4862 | 0.04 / 10.2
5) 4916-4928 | 0.08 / 9.82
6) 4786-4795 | 0.18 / 9.02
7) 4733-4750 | 0.01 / 10.5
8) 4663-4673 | 0.06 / 10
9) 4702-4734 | 0.01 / 10.5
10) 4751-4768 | 0.07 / 9.91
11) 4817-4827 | 0.03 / 10.3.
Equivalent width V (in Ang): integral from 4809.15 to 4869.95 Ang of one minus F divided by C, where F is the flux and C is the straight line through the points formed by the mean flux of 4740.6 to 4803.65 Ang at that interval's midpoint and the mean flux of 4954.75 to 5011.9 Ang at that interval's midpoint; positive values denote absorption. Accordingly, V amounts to -3.42 Ang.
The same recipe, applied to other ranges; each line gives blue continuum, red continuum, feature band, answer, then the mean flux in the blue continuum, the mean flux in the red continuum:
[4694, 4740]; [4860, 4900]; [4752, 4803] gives 3.93 Ang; 10.5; 10.2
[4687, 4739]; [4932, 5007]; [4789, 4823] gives -0.96 Ang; 10.4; 10.2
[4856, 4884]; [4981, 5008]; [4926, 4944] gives -2.60 Ang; 10.3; 9.33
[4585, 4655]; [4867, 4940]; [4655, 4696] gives -0.06 Ang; 10.5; 10.6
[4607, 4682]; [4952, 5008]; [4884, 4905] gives -0.76 Ang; 10.7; 9.81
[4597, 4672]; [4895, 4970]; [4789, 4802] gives 0.30 Ang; 10.6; 10.8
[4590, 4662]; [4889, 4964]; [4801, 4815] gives -0.23 Ang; 10.6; 10.7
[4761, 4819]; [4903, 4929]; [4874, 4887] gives -0.34 Ang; 9.78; 10.5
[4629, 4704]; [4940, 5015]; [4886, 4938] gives -2.86 Ang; 10.5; 9.99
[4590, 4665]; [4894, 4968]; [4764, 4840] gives 5.89 Ang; 10.7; 10.8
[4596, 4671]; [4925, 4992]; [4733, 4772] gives 1.63 Ang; 10.6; 10.5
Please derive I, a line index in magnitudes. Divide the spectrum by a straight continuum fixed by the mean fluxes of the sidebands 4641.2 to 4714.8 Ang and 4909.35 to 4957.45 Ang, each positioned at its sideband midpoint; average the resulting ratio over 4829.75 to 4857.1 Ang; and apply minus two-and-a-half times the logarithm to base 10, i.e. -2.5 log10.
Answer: 0.06 mag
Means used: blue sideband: 10.4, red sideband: 10.8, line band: 10.1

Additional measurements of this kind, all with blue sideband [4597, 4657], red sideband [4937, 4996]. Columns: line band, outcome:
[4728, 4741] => 0.04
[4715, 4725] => -0.05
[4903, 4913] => -0.09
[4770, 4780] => 0.19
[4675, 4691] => 0.01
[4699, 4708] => 0.06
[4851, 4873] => 0.02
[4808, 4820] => -0.04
